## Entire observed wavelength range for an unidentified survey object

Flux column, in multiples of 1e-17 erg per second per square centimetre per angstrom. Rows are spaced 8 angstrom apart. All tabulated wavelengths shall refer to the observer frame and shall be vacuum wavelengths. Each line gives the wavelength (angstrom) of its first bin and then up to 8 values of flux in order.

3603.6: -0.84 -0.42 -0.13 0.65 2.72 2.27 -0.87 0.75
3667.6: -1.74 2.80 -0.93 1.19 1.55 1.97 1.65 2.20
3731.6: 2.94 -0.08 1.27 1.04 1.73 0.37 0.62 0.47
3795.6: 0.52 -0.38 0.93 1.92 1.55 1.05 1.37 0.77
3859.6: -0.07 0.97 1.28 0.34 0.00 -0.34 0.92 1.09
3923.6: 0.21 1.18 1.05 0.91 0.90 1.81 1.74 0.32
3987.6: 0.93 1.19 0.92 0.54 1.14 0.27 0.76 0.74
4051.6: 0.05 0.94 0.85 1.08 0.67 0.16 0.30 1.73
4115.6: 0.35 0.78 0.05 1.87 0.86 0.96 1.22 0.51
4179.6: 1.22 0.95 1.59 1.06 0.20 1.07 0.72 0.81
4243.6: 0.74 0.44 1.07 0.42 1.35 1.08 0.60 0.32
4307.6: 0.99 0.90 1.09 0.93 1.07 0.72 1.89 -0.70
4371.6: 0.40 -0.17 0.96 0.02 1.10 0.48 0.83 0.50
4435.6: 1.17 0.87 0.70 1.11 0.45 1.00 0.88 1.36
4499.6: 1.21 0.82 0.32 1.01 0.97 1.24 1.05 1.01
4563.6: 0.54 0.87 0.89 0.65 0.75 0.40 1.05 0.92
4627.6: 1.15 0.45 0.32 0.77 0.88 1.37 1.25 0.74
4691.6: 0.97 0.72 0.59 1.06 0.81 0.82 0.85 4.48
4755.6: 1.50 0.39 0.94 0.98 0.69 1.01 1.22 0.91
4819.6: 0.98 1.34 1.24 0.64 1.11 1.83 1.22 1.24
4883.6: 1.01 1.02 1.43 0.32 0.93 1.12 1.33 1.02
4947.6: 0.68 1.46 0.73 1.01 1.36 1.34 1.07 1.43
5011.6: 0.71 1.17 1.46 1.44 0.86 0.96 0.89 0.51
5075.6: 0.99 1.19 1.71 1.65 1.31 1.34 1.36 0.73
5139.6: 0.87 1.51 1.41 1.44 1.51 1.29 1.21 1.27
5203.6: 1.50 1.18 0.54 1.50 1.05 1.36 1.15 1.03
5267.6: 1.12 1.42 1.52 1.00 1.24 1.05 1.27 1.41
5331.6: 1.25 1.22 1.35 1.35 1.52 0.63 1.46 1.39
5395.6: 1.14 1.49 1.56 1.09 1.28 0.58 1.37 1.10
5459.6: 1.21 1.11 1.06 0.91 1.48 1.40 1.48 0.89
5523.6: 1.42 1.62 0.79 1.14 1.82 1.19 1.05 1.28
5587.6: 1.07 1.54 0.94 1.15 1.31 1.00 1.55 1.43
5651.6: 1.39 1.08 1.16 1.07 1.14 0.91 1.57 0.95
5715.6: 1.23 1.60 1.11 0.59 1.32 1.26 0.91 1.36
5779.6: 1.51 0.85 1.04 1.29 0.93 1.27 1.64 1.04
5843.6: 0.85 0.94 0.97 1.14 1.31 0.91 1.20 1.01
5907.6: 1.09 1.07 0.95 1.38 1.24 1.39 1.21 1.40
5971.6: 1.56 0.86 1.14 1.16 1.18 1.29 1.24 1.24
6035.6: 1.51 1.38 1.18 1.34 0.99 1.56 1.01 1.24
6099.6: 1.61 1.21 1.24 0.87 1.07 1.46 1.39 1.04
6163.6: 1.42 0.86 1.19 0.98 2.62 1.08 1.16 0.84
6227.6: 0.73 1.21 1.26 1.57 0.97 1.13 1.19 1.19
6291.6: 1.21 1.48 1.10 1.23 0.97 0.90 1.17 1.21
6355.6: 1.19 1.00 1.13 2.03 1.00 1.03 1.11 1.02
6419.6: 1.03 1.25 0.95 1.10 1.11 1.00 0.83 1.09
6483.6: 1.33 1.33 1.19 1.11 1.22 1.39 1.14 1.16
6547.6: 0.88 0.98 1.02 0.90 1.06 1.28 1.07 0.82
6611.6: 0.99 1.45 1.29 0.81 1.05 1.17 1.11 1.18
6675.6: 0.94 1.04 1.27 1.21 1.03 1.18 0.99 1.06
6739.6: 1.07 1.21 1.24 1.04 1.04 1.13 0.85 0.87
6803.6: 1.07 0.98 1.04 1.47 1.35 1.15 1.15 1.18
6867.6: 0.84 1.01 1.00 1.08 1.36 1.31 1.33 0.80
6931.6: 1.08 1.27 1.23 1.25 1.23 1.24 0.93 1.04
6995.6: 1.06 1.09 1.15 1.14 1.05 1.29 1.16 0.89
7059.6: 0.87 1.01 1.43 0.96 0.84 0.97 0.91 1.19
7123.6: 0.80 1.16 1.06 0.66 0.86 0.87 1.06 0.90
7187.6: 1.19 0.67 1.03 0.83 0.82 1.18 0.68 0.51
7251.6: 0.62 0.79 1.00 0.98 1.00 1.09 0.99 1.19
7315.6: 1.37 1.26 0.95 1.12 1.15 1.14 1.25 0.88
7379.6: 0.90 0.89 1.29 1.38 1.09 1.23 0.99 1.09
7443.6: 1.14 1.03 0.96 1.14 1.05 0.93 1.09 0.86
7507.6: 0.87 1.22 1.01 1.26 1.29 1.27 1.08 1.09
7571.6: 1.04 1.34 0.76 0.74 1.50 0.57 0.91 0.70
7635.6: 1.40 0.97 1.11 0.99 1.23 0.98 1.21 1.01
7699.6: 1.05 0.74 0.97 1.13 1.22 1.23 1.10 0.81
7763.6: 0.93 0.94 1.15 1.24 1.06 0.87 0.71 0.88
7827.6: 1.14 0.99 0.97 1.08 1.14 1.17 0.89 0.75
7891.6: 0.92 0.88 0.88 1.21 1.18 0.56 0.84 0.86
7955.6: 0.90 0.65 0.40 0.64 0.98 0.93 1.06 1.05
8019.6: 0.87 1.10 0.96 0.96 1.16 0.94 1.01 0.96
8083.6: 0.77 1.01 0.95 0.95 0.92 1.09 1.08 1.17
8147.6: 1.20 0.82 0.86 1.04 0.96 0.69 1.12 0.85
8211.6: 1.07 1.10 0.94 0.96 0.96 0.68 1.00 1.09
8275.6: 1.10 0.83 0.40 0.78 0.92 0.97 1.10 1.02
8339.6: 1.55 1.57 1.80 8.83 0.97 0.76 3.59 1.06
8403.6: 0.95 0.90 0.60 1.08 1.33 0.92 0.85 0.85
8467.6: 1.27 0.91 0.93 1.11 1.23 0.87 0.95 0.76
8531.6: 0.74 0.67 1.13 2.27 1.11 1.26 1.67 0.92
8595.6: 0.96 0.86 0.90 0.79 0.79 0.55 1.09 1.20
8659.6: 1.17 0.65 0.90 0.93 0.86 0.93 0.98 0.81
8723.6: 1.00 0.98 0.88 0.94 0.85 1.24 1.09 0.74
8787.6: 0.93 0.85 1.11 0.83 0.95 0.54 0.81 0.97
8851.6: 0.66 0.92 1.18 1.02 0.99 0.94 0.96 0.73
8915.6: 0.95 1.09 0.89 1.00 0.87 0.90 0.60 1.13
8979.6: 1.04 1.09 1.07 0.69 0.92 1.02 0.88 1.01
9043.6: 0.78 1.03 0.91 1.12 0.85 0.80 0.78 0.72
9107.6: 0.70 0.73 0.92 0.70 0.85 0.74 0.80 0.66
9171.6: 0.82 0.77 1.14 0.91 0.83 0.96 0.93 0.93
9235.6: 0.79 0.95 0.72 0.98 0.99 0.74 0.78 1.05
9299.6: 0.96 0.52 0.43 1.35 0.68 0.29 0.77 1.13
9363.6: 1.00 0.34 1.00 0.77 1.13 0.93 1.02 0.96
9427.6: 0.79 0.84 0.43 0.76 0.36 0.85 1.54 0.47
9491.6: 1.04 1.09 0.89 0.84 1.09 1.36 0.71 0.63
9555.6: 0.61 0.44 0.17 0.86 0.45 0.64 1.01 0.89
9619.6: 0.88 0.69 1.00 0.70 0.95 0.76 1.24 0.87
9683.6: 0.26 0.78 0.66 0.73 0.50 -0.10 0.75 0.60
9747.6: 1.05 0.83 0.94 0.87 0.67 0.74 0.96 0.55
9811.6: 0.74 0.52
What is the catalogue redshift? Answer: 0.274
